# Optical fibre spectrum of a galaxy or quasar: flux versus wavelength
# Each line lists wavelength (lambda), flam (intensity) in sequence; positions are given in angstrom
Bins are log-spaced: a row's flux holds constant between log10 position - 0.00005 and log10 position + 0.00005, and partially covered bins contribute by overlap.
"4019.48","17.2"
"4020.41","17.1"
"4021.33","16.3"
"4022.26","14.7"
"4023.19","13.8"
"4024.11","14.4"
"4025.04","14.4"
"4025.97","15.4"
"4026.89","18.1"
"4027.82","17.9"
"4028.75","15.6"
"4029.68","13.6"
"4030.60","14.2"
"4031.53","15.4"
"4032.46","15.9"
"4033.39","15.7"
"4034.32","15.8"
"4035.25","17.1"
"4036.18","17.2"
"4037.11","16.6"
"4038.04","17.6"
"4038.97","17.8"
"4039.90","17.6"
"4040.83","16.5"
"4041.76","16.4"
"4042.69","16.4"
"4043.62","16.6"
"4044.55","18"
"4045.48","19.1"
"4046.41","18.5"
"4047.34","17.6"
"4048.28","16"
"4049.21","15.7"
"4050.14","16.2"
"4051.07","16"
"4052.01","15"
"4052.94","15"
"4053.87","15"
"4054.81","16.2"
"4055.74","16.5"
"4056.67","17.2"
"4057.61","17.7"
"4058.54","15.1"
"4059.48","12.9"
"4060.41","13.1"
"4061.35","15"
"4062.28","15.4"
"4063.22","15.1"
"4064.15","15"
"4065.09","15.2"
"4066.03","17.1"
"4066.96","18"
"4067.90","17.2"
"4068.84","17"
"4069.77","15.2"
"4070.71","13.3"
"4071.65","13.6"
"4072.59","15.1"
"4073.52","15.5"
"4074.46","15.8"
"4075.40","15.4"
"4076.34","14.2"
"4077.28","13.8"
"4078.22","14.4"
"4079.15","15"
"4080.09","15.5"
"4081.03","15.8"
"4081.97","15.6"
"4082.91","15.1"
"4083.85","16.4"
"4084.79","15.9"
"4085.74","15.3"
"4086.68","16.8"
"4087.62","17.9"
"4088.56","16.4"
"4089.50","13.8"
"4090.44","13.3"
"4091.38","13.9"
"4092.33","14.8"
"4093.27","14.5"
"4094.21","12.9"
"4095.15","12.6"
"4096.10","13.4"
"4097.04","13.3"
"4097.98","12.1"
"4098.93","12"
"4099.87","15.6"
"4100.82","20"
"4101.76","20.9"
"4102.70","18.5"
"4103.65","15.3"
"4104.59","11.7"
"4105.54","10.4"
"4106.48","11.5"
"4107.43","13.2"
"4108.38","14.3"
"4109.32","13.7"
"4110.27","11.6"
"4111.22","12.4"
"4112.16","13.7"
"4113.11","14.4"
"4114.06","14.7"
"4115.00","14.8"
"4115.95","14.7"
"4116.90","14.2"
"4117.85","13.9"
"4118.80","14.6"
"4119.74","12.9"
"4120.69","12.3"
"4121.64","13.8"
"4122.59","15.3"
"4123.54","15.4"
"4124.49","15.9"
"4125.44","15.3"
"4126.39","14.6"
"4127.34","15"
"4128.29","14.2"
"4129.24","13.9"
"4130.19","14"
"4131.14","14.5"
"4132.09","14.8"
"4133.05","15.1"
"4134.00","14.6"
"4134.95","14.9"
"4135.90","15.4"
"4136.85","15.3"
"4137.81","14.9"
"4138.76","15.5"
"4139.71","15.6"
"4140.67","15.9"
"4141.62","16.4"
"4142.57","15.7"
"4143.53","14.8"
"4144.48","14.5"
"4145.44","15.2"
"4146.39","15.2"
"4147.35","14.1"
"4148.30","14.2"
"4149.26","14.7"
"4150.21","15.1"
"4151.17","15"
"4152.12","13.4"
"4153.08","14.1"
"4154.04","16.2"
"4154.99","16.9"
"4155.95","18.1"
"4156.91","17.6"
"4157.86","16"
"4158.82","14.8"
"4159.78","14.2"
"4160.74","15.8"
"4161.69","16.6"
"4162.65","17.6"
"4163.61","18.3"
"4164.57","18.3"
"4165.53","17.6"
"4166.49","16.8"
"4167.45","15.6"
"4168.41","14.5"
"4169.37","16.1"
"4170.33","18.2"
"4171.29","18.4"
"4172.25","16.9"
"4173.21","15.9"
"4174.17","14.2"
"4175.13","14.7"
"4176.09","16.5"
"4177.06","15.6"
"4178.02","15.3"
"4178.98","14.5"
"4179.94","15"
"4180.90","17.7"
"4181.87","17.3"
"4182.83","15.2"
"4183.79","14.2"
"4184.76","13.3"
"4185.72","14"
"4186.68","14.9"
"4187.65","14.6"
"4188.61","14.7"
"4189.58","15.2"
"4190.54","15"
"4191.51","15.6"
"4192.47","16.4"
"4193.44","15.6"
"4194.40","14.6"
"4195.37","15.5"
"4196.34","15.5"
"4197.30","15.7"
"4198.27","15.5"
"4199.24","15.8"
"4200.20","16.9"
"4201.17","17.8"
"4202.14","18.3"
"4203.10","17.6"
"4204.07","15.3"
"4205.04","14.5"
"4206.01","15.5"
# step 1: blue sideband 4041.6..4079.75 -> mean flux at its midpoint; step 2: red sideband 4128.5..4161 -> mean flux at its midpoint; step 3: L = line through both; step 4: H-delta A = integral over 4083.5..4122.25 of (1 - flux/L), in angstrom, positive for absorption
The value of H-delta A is 2.8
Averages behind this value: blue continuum 15.8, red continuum 15.2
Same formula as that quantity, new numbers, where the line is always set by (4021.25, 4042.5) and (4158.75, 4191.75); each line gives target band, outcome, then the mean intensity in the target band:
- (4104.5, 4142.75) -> 3.8 angstrom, 14.3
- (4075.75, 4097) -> 1.4 angstrom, 14.8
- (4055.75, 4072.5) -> 0.5 angstrom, 15.5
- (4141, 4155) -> 0.8 angstrom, 15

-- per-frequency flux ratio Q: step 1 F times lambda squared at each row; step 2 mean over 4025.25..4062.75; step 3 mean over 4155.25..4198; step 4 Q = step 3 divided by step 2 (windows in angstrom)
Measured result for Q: 1.0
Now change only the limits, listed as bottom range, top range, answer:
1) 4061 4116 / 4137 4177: 1.11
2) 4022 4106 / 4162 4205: 1.09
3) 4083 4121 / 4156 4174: 1.19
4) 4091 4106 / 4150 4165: 1.15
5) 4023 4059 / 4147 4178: 1.04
